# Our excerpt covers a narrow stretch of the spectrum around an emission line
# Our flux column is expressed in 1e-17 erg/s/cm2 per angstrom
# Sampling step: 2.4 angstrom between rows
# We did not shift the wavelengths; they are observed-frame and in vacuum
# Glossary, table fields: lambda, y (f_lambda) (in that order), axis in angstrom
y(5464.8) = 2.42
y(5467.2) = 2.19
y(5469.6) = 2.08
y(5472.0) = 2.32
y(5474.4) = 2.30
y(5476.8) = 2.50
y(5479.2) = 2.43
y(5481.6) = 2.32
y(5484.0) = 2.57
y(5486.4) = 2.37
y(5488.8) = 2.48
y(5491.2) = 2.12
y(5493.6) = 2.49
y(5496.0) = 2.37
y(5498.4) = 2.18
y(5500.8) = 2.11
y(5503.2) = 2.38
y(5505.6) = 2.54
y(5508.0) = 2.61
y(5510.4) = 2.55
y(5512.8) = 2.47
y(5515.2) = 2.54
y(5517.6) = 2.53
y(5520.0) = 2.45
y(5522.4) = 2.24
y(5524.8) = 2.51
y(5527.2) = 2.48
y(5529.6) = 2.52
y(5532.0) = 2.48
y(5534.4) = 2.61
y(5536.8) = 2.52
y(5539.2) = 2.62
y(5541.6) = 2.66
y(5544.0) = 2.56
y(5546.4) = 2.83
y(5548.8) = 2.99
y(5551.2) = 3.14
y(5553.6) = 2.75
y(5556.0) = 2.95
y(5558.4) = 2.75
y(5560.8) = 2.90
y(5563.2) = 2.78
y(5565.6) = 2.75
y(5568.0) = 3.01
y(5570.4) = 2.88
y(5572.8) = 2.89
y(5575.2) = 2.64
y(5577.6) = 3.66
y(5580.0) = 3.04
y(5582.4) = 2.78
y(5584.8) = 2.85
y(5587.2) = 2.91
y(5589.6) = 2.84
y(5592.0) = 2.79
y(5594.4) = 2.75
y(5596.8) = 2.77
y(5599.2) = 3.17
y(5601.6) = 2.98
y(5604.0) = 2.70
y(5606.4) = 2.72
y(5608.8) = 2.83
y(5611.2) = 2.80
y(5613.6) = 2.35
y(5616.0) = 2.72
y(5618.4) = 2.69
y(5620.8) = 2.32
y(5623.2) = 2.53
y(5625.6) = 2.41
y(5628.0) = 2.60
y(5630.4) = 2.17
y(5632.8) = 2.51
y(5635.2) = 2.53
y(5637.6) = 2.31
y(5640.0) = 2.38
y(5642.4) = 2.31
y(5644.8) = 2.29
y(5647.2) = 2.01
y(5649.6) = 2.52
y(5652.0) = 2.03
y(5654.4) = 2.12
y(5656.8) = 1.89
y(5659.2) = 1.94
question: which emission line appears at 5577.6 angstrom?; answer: C III]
